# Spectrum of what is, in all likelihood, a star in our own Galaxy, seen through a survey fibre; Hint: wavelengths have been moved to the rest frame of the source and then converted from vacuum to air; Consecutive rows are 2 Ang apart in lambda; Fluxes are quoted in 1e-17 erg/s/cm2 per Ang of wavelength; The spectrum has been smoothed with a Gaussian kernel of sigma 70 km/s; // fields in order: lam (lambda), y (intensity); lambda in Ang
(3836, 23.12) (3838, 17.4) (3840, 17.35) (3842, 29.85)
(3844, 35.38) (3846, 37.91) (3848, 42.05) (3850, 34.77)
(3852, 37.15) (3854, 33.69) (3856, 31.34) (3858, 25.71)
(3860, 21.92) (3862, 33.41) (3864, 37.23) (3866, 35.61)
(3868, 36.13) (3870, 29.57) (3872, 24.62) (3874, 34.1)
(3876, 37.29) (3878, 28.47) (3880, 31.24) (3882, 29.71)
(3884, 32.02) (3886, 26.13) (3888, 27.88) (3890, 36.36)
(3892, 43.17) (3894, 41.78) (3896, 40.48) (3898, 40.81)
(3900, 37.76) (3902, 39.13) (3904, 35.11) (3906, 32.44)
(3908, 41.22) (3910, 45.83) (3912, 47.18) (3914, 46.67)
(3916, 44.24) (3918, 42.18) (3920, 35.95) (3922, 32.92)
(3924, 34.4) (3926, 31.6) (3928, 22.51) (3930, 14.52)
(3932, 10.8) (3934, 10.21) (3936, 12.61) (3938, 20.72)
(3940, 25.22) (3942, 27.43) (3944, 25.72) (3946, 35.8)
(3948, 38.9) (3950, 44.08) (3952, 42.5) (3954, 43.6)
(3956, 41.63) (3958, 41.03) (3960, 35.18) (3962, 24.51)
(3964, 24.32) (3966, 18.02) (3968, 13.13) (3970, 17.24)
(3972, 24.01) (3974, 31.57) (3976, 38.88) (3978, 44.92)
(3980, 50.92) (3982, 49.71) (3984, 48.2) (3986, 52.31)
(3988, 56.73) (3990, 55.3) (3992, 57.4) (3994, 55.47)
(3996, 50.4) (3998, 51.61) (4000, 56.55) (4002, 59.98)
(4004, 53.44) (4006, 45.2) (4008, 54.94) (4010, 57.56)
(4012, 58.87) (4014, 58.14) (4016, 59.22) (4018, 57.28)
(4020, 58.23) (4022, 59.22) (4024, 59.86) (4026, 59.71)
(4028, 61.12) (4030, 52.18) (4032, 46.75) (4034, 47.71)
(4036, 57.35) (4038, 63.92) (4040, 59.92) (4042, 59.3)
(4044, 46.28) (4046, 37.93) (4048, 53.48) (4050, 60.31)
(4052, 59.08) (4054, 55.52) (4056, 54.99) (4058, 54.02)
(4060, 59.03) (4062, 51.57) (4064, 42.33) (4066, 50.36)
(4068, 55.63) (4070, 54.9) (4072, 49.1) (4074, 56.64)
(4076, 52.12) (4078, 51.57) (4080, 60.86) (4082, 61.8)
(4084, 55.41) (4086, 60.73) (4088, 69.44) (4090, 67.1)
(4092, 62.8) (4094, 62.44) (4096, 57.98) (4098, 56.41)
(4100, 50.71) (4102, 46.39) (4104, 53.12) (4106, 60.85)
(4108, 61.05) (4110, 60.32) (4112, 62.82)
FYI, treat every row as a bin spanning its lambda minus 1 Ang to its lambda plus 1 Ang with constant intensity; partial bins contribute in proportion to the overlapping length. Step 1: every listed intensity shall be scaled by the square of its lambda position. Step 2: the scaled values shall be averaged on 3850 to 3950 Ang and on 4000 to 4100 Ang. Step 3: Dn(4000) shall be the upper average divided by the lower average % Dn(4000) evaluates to 1.86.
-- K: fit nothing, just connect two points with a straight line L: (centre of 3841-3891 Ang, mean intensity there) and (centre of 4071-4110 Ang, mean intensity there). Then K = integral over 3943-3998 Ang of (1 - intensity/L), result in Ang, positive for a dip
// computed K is 6.1 Ang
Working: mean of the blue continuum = 32.4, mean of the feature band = 39.5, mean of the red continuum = 57.8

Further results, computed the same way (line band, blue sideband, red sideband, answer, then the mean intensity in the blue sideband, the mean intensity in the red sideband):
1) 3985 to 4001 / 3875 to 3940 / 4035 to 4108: -3.4 Ang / 32.8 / 55.9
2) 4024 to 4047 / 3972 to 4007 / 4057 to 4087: -0.8 Ang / 49.7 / 54.4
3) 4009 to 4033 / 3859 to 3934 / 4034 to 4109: -3.8 Ang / 33.8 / 55.9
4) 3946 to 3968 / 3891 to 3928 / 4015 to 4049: 5.3 Ang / 39.1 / 55.3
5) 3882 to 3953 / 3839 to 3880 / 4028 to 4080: 9.2 Ang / 32.2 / 53.6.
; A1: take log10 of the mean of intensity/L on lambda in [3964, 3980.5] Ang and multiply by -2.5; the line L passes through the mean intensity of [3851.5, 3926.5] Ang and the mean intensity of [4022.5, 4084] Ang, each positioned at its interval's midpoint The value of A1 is 0.489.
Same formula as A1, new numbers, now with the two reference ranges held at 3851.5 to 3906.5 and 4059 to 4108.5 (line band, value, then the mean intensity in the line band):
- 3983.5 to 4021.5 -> -0.168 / 55.2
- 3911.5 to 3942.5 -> 0.330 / 28.4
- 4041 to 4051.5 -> 0.008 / 51.8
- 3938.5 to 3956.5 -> 0.164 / 35.5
